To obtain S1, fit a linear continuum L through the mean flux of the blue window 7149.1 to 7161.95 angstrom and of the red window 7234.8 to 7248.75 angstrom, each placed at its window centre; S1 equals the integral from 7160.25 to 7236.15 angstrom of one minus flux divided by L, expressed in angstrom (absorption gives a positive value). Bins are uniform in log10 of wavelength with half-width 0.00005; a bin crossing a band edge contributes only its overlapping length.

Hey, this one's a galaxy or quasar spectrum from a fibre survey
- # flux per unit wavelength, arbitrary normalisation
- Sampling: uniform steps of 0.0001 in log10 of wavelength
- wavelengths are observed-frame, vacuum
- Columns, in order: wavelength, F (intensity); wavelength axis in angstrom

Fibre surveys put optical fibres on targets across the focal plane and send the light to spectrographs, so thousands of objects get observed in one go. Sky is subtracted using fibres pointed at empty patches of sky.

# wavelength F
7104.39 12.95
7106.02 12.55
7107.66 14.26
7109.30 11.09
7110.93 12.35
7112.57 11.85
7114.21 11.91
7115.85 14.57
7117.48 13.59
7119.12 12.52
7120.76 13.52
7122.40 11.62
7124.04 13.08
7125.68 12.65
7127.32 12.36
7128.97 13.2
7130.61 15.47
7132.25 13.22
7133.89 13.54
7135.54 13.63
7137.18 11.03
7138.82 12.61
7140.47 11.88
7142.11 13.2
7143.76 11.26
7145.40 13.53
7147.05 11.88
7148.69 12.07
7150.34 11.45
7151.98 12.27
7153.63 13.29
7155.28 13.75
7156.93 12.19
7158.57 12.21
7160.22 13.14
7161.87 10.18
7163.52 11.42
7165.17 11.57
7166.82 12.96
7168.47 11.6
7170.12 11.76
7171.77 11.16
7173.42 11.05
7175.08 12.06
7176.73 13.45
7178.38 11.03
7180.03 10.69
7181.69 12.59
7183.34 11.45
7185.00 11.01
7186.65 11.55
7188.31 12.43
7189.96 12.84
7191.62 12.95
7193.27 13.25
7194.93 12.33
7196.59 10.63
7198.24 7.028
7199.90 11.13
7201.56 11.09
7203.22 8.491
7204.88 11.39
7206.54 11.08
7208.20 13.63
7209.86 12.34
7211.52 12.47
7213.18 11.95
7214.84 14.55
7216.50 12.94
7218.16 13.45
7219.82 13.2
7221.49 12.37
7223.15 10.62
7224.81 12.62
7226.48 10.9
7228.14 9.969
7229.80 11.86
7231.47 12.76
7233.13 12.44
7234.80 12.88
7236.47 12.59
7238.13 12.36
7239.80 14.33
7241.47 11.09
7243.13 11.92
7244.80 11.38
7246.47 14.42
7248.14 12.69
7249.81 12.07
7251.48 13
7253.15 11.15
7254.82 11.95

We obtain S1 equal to 4.22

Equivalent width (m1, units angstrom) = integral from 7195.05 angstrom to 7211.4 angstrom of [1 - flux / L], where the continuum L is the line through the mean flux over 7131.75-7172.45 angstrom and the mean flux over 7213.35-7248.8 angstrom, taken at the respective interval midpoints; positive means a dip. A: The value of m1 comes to 2.0 angstrom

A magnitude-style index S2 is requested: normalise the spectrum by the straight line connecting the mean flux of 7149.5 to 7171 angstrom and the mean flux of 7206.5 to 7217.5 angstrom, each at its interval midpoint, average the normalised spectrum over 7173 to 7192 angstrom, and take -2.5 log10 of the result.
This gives 0.05 mag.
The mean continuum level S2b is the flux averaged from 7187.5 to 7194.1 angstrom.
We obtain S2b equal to 12.9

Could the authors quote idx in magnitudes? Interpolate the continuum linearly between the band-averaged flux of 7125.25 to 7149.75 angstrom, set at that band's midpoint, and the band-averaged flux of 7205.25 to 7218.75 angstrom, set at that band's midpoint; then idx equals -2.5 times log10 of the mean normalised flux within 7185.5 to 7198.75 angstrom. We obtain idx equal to 0.091 mag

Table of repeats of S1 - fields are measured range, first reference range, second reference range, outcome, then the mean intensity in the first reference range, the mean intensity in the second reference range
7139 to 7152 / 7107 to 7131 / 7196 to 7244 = 0.42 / 12.9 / 11.9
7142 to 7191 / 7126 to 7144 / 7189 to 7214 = 0.86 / 12.9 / 11.5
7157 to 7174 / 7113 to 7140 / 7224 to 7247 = 1.32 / 13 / 12.2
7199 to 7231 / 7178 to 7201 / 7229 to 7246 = 0.22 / 11.5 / 12.4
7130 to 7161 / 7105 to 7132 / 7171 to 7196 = -0.41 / 12.9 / 12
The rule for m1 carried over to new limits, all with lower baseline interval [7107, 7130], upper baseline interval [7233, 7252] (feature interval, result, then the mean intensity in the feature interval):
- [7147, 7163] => 0.6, 12.2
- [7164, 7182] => 1.3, 11.8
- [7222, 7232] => 0.9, 11.4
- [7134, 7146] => 0.2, 12.5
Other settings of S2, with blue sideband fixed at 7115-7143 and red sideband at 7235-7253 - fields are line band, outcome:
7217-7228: 0.049 mag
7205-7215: 0.020 mag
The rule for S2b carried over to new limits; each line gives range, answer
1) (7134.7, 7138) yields 12.3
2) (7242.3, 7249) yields 12.6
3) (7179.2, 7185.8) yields 11.4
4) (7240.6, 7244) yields 11.5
